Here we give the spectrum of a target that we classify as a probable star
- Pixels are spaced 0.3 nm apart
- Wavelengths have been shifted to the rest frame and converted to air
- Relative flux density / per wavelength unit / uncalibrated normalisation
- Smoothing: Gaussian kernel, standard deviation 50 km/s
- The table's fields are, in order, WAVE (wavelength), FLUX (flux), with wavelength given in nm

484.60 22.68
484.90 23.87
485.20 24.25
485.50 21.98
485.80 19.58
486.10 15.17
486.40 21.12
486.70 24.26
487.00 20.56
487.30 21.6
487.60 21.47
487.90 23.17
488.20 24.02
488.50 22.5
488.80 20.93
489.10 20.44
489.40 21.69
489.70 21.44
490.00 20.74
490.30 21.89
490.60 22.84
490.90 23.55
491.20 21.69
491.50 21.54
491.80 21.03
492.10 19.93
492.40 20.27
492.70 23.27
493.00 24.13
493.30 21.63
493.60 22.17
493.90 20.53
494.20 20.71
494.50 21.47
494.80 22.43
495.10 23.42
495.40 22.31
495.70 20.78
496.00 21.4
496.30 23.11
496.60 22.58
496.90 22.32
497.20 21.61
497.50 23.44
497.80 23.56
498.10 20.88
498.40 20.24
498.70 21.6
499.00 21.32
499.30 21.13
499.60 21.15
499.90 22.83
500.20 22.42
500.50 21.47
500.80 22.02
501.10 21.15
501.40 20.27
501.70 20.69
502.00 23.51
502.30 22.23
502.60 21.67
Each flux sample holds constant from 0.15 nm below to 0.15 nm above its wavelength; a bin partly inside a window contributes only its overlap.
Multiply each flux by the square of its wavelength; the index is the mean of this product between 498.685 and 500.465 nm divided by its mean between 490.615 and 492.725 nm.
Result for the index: 1.04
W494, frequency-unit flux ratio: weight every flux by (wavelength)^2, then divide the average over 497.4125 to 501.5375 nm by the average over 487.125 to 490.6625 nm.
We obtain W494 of 1.0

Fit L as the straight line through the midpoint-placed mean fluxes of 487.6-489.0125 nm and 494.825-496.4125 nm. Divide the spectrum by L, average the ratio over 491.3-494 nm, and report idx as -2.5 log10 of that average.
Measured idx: 0.03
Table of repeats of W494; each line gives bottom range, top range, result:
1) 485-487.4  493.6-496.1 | 1.06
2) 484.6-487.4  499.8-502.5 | 1.08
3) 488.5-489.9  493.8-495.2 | 1.04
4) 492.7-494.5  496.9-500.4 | 1.02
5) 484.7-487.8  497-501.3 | 1.07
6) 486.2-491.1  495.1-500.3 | 1.04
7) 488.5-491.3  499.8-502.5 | 1.05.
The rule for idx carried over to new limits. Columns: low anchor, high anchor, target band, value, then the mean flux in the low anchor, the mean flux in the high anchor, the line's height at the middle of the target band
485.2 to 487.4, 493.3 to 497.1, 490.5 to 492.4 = -0.01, 20.8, 21.9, 21.5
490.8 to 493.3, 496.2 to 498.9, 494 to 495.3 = 0.00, 21.9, 22.1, 22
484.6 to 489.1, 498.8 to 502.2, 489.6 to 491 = -0.02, 21.7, 21.6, 21.7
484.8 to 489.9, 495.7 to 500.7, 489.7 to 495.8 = 0.00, 21.6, 21.9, 21.8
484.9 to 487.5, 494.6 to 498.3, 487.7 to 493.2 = -0.01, 21.2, 22.3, 21.7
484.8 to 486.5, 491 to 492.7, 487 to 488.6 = -0.07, 20.9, 21.2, 21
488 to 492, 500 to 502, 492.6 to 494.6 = -0.01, 21.9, 21.5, 21.8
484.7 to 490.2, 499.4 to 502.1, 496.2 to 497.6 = -0.04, 21.6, 21.7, 21.7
